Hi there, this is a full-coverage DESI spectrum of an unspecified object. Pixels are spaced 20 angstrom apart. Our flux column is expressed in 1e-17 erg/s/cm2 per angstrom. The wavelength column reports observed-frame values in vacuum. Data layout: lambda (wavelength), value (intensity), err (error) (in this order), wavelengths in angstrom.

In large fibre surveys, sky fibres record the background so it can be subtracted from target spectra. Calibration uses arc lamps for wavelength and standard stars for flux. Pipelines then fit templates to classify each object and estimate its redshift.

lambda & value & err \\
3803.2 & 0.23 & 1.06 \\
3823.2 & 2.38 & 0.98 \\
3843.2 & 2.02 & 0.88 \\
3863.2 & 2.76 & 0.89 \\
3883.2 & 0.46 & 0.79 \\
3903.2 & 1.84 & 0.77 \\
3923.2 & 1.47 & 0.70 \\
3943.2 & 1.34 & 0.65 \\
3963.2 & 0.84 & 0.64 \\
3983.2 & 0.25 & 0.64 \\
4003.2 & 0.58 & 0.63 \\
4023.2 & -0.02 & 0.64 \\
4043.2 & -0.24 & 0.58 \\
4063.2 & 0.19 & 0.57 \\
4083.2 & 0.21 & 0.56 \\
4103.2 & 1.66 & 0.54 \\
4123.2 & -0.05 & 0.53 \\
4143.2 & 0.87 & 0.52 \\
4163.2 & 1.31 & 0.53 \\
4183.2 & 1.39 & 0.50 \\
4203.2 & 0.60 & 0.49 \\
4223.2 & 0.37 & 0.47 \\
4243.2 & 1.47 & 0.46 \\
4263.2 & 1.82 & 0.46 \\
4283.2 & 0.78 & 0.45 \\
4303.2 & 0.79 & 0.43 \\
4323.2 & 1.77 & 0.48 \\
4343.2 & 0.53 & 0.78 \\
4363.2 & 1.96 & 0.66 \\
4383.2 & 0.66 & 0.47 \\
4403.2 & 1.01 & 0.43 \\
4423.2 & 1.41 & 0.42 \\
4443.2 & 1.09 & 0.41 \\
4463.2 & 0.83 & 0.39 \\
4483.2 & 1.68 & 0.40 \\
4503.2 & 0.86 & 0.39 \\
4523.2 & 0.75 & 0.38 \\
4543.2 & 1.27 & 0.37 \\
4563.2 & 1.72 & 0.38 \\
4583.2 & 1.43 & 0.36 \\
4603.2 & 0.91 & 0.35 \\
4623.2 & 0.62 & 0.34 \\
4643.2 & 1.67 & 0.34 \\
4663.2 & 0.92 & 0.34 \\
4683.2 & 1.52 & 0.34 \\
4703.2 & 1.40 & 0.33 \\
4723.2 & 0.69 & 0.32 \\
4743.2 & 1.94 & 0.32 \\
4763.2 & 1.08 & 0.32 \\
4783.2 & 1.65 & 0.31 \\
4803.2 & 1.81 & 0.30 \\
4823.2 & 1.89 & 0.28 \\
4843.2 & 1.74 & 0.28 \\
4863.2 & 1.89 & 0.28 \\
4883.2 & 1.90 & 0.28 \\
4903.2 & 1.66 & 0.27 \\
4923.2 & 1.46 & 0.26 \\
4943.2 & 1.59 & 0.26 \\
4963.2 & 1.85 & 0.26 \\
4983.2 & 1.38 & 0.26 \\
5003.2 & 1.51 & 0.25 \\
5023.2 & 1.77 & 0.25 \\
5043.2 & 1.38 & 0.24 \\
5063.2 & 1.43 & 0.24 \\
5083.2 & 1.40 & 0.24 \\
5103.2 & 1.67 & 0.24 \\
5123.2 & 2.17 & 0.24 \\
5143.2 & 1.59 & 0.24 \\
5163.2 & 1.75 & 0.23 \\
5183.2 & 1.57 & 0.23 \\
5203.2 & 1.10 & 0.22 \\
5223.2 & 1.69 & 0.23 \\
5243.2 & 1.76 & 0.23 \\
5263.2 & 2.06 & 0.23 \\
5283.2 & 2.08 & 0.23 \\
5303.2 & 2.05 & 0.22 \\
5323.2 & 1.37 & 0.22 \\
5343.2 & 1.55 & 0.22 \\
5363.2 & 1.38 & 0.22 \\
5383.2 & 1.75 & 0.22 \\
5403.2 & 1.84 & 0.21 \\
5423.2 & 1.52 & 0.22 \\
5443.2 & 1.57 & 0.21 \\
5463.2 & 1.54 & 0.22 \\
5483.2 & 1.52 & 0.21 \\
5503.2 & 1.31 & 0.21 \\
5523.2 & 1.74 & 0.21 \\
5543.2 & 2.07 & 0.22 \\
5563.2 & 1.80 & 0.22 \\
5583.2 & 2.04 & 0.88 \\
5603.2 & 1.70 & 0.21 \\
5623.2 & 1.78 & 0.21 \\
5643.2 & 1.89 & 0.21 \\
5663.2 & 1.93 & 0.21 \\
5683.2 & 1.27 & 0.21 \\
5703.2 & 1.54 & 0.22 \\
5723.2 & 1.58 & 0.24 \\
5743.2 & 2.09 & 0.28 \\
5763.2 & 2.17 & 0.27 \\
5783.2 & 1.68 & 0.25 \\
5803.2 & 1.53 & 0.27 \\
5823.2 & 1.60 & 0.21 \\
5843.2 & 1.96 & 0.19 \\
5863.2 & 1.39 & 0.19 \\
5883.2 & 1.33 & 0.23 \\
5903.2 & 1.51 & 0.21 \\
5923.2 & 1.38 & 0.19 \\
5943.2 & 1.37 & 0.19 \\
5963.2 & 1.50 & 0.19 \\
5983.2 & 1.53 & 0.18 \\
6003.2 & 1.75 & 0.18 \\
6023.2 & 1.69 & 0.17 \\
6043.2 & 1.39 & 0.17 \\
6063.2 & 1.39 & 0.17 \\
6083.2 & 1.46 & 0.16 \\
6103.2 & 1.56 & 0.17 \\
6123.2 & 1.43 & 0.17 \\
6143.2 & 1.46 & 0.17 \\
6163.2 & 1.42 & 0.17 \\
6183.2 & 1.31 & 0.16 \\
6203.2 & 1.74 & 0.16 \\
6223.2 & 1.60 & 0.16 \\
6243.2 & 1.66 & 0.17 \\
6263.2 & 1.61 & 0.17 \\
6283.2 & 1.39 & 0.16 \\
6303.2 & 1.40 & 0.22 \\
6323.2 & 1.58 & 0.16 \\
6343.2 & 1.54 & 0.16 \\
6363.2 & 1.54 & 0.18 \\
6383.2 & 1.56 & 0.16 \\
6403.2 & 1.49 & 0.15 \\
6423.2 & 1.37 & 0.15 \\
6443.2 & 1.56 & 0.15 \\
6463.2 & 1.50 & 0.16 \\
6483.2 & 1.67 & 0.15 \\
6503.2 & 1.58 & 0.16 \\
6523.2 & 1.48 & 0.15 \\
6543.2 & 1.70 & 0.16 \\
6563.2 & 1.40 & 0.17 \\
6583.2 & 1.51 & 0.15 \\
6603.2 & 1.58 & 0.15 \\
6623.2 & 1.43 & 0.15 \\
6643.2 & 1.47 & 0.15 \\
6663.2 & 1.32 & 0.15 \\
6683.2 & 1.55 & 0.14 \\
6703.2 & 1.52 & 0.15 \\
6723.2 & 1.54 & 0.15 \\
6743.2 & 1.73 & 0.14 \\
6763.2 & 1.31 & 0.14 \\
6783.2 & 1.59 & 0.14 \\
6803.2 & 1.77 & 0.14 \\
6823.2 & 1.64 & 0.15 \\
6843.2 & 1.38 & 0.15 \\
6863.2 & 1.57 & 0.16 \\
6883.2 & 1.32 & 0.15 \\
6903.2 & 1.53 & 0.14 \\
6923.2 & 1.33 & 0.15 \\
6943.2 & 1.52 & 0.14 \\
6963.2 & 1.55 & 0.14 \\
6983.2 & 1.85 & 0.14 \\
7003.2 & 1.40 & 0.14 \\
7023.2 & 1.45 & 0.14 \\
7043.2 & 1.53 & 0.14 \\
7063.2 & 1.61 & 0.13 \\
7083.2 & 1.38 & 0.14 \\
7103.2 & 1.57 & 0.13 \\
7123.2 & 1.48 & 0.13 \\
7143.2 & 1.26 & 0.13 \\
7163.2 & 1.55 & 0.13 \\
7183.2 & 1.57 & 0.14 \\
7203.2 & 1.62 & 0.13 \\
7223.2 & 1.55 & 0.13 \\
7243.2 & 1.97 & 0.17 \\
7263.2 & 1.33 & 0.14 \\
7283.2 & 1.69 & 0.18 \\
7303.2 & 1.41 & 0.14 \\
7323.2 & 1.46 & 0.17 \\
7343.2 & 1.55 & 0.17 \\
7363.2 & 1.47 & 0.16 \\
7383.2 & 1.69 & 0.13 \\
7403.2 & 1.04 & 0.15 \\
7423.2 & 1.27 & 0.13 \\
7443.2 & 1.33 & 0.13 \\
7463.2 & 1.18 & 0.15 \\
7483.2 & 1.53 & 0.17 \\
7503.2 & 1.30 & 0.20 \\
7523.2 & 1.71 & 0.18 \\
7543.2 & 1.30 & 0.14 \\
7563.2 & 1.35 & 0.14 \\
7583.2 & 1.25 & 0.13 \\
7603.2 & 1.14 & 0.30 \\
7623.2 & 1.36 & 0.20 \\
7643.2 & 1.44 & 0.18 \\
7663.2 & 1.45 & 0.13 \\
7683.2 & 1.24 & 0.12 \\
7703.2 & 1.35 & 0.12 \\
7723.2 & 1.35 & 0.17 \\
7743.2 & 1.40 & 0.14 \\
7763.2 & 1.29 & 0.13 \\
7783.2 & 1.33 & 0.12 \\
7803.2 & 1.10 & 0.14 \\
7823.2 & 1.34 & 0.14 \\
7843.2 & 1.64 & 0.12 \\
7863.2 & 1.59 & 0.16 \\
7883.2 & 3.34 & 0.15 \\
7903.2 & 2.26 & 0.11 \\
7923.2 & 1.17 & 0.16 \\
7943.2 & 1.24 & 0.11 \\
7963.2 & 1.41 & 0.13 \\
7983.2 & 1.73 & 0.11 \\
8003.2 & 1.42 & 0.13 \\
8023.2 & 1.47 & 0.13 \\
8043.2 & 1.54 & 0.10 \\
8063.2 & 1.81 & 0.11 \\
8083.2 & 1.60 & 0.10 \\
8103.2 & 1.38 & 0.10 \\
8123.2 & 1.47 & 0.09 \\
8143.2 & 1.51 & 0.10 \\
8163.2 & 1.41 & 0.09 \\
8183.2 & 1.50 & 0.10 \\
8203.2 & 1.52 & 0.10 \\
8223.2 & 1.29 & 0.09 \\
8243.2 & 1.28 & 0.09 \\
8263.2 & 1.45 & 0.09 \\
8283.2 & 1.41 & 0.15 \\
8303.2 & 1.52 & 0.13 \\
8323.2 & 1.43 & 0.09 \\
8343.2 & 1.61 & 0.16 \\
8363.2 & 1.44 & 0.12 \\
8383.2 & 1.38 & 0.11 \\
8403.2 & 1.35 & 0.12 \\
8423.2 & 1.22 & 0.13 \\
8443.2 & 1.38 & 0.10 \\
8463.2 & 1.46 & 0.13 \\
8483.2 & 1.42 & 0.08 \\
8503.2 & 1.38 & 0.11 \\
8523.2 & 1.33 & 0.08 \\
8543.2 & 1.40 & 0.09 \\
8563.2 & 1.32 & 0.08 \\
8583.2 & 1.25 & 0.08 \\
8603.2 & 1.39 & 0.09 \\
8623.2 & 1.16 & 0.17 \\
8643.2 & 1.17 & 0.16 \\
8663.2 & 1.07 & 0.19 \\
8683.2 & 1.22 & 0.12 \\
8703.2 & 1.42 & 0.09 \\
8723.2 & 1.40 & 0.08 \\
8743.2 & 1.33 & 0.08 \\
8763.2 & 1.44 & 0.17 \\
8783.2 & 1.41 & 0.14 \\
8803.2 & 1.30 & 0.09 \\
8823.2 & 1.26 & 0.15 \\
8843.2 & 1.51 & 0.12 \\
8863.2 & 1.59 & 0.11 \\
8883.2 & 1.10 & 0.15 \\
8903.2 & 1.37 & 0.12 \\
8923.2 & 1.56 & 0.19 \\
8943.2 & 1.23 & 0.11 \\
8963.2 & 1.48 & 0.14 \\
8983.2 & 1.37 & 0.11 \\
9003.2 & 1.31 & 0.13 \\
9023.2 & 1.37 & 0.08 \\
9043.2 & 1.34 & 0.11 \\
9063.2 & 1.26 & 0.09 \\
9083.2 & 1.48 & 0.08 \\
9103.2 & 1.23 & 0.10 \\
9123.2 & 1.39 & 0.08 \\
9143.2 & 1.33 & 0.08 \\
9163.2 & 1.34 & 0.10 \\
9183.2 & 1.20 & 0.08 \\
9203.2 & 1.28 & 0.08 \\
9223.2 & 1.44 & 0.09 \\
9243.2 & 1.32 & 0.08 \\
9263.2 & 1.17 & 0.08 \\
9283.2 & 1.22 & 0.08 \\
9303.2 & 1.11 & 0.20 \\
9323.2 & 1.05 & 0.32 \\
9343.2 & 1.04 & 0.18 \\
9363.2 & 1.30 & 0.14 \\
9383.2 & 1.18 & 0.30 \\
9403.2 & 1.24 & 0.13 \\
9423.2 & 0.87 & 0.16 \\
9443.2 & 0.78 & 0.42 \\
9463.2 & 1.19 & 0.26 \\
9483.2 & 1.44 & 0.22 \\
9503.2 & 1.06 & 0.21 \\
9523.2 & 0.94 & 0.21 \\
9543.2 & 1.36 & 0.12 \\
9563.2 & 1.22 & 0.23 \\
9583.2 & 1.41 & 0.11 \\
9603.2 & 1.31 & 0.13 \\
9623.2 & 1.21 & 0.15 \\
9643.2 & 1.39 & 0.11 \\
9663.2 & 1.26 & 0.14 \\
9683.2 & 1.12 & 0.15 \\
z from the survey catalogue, 0.201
